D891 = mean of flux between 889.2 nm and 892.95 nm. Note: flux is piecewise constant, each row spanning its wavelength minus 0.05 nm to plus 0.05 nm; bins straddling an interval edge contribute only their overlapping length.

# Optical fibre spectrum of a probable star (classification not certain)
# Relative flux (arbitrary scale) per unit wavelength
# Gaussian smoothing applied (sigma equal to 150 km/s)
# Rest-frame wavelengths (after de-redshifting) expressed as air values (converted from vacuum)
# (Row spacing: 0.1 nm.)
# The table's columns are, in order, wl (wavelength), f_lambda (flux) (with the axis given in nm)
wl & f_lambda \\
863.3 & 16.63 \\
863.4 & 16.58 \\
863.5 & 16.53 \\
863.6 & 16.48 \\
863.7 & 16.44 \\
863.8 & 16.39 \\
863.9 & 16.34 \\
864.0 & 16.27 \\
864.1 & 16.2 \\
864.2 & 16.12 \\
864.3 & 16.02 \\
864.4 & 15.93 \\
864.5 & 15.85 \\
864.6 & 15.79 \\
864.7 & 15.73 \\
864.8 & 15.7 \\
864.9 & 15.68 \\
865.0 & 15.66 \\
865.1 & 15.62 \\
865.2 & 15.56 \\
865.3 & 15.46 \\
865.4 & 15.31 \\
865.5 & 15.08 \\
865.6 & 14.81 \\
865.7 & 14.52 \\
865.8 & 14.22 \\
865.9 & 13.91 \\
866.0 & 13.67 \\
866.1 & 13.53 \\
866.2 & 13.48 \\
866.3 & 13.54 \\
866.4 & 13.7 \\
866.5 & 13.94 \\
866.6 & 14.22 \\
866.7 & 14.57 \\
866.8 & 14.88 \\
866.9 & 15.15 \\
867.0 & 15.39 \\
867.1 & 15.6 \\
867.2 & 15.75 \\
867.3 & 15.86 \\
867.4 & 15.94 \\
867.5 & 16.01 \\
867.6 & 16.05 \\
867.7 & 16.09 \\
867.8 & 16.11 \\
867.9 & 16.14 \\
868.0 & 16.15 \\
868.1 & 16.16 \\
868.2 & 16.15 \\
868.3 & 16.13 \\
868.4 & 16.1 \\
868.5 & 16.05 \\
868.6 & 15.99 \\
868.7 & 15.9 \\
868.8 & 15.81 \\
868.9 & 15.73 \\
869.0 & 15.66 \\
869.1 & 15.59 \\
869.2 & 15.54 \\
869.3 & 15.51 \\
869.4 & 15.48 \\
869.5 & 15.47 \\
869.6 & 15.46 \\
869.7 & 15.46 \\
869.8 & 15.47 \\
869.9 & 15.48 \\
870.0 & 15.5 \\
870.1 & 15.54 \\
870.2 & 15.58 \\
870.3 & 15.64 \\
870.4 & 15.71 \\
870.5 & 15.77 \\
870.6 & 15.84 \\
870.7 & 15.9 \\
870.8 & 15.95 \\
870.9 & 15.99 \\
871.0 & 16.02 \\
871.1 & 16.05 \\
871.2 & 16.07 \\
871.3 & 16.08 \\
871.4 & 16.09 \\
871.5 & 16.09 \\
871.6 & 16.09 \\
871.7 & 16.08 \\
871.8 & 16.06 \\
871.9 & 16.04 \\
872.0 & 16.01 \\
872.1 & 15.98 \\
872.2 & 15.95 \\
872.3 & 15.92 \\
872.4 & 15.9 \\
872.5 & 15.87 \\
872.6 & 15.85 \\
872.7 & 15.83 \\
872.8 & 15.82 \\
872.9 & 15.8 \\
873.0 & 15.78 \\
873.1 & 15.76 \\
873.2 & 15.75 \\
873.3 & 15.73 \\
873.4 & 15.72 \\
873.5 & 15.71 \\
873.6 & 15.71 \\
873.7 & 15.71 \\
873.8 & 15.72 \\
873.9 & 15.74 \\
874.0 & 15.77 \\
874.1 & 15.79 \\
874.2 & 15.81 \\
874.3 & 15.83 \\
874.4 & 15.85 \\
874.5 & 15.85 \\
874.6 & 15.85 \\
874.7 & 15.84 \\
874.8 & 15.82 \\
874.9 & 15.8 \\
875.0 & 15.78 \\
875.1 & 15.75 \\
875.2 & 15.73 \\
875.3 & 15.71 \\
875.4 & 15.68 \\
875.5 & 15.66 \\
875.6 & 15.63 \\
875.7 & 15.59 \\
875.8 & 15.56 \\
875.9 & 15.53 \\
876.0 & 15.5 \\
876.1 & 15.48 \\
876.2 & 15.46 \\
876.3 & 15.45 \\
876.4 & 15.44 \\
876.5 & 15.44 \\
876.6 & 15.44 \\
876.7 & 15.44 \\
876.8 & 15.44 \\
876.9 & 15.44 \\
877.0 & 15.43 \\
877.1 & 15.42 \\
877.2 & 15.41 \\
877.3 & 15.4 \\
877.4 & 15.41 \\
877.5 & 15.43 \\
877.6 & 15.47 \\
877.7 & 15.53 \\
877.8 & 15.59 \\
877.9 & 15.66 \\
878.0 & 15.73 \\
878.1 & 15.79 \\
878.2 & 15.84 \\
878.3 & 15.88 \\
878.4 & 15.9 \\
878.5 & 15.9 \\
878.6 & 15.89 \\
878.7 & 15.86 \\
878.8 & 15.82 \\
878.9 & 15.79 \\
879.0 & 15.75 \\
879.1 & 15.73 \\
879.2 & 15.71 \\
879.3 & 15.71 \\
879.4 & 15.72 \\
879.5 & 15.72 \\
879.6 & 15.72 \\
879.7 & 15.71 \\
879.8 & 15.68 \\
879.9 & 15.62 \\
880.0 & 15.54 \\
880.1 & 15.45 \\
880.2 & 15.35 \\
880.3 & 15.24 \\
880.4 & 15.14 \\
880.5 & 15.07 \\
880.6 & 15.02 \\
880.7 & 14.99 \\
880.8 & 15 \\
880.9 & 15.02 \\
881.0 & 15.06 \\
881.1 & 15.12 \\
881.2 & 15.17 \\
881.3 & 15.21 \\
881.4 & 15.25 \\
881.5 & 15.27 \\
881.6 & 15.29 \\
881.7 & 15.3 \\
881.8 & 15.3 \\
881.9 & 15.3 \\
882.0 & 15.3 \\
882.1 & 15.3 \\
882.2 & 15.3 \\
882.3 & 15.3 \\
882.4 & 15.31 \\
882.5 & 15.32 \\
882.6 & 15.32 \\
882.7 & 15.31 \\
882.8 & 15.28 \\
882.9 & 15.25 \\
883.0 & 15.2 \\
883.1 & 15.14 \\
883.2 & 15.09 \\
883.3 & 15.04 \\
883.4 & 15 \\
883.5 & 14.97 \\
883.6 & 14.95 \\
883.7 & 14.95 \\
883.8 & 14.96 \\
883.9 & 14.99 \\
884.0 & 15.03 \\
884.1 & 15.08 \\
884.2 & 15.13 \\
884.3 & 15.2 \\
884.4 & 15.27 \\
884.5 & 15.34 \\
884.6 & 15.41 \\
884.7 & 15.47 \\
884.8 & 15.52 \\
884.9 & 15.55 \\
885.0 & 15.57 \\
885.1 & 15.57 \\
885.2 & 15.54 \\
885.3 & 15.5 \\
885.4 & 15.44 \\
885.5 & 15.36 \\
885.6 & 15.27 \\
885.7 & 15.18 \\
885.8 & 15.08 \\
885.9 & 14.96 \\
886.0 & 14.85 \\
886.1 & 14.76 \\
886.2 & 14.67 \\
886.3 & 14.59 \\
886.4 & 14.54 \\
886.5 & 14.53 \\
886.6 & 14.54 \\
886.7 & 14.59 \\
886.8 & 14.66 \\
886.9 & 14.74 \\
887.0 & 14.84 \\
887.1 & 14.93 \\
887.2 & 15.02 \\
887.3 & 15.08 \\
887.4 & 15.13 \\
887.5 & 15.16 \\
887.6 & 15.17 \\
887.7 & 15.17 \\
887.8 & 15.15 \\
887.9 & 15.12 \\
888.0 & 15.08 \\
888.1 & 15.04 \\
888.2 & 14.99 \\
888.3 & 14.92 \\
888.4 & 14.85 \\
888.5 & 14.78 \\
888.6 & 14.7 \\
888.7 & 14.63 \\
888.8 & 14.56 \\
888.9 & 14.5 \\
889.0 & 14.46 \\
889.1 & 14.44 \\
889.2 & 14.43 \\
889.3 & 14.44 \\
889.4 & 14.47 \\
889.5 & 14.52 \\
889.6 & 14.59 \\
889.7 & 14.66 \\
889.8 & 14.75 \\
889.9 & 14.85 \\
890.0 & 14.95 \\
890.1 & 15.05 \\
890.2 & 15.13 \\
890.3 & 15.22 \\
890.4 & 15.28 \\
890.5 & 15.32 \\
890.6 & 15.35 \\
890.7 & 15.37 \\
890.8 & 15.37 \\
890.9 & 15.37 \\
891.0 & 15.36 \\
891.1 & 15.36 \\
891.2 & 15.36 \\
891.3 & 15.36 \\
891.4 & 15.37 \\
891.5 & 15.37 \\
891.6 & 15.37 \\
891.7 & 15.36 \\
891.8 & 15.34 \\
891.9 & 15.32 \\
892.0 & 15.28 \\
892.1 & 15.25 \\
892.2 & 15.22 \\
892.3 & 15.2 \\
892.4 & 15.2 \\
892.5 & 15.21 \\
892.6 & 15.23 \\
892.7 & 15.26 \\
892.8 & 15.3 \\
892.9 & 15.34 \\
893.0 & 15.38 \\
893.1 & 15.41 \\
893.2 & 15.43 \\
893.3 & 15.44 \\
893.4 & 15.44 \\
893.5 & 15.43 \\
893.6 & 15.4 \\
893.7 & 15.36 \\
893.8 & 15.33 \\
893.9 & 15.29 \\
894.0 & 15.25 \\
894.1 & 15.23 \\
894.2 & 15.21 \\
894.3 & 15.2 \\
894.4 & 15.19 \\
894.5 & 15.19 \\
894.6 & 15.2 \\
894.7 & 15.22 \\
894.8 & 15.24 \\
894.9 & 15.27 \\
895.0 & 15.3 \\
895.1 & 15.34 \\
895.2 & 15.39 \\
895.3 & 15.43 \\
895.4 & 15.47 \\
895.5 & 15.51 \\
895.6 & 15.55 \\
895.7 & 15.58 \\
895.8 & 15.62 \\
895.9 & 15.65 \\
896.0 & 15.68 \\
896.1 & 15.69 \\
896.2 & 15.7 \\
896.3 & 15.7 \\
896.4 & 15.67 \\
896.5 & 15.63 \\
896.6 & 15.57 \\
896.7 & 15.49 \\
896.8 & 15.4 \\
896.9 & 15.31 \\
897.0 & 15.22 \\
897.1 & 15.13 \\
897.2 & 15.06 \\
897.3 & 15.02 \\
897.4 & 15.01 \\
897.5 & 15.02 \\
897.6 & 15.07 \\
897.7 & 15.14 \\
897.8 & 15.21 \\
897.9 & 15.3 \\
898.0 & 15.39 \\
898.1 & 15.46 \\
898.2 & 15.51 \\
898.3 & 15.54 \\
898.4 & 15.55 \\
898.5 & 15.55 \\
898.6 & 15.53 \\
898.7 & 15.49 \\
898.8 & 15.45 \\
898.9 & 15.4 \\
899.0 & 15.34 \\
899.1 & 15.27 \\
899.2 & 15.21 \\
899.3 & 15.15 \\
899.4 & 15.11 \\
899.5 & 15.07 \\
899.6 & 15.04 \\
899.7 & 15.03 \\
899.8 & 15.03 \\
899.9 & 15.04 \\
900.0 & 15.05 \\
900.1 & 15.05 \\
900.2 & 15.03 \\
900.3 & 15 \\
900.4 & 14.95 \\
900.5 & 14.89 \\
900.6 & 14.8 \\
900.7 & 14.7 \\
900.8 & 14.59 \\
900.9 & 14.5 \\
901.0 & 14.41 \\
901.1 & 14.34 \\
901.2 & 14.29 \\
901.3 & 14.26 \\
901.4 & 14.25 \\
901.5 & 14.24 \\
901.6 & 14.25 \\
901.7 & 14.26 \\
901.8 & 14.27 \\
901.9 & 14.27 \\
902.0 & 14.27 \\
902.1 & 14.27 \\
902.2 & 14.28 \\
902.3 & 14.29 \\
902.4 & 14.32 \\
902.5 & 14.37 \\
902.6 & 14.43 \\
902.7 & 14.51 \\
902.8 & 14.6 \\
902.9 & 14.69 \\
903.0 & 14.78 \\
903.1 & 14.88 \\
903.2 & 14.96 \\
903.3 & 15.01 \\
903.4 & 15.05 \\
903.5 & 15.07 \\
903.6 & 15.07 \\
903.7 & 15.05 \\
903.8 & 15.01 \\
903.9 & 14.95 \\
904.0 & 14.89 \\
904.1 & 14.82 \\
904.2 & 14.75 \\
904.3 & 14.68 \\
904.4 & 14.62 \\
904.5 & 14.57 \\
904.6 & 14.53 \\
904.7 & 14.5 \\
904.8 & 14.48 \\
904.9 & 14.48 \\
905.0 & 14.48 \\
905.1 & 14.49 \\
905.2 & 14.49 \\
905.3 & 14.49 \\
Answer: 15.1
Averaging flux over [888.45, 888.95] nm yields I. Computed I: 14.6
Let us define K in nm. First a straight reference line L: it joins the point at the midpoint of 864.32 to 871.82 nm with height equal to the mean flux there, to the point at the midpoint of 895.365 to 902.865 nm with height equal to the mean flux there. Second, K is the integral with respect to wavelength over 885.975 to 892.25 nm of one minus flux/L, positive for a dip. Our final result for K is 0.089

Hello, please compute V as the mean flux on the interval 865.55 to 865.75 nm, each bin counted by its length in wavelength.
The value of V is 14.7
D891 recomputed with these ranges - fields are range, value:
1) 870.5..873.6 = 15.9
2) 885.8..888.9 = 14.9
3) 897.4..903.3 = 14.9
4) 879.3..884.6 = 15.2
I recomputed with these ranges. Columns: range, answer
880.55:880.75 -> 15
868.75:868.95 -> 15.8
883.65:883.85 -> 15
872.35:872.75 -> 15.9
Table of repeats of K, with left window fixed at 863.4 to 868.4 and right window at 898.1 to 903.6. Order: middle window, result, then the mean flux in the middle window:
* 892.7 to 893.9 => -0.033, 15.4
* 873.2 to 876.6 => -0.088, 15.7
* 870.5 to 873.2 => -0.107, 15.9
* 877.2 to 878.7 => -0.043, 15.7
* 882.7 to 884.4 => 0.005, 15.1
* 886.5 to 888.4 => 0.015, 14.9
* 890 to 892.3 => -0.045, 15.3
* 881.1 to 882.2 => -0.007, 15.3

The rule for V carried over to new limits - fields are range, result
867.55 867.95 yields 16.1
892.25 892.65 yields 15.2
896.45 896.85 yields 15.5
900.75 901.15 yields 14.5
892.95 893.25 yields 15.4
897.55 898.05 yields 15.2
